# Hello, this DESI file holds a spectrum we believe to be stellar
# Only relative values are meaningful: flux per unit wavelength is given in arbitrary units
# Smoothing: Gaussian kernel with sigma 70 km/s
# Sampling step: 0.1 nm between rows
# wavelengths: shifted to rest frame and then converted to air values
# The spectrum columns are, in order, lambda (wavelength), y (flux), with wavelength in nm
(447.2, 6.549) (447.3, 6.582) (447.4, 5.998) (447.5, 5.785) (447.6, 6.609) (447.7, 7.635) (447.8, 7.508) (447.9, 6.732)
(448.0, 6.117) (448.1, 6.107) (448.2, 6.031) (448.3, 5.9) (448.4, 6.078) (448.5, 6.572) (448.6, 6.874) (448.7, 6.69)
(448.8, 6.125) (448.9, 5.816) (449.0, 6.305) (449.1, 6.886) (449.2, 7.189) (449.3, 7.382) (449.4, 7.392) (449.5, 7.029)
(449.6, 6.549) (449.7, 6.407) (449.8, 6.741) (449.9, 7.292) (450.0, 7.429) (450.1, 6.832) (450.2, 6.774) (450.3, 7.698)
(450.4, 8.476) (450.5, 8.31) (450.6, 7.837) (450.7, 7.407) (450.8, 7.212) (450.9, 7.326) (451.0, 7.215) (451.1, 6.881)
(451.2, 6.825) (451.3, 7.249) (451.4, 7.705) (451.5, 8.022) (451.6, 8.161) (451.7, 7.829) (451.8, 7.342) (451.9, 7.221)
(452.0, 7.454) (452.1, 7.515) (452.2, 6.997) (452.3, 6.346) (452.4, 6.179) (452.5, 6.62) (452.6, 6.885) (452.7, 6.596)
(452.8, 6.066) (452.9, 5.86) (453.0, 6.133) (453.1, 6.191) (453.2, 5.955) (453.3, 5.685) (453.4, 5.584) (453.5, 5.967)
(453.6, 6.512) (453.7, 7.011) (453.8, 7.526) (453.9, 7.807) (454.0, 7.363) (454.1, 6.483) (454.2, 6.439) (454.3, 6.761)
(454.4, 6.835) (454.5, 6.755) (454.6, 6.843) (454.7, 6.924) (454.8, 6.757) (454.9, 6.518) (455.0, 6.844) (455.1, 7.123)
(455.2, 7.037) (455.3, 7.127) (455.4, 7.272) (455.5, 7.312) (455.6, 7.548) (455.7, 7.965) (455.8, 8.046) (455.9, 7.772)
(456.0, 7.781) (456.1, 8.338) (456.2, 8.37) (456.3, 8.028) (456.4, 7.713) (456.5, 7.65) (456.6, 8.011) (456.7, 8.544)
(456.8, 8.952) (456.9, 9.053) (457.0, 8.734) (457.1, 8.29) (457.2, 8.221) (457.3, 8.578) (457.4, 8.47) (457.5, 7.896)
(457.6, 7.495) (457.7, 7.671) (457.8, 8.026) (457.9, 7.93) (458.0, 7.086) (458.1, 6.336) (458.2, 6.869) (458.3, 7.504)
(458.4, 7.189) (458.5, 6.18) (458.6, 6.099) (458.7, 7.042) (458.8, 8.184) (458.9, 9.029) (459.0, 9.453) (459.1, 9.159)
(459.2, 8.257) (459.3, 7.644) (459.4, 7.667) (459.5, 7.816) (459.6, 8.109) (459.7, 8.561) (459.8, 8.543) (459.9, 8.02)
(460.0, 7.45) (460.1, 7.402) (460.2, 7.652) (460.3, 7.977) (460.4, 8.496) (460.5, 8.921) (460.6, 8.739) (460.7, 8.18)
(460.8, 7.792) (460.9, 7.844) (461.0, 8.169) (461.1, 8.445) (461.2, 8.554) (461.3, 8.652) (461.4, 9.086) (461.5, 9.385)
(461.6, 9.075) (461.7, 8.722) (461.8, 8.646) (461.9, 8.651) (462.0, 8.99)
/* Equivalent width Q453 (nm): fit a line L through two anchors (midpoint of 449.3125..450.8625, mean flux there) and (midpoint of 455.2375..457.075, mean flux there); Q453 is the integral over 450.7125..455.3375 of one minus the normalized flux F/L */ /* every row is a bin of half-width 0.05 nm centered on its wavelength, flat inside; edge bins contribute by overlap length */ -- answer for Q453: 0.465 nm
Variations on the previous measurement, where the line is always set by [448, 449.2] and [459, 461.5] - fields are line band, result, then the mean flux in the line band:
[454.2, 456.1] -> 0.06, 7.19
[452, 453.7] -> 0.16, 6.37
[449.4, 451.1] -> -0.17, 7.27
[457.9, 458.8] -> 0.12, 6.93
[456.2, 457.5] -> -0.11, 8.34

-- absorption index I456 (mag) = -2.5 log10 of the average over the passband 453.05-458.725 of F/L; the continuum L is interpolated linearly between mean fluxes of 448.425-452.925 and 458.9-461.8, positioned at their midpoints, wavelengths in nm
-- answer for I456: 0.06 mag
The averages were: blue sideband 7.06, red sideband 8.37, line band 7.33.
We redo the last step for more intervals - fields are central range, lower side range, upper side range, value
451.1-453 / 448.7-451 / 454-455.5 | 0.00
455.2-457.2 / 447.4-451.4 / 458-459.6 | -0.08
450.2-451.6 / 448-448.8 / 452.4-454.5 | -0.18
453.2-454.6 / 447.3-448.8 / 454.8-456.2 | 0.09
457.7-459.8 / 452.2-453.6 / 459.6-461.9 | 0.01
